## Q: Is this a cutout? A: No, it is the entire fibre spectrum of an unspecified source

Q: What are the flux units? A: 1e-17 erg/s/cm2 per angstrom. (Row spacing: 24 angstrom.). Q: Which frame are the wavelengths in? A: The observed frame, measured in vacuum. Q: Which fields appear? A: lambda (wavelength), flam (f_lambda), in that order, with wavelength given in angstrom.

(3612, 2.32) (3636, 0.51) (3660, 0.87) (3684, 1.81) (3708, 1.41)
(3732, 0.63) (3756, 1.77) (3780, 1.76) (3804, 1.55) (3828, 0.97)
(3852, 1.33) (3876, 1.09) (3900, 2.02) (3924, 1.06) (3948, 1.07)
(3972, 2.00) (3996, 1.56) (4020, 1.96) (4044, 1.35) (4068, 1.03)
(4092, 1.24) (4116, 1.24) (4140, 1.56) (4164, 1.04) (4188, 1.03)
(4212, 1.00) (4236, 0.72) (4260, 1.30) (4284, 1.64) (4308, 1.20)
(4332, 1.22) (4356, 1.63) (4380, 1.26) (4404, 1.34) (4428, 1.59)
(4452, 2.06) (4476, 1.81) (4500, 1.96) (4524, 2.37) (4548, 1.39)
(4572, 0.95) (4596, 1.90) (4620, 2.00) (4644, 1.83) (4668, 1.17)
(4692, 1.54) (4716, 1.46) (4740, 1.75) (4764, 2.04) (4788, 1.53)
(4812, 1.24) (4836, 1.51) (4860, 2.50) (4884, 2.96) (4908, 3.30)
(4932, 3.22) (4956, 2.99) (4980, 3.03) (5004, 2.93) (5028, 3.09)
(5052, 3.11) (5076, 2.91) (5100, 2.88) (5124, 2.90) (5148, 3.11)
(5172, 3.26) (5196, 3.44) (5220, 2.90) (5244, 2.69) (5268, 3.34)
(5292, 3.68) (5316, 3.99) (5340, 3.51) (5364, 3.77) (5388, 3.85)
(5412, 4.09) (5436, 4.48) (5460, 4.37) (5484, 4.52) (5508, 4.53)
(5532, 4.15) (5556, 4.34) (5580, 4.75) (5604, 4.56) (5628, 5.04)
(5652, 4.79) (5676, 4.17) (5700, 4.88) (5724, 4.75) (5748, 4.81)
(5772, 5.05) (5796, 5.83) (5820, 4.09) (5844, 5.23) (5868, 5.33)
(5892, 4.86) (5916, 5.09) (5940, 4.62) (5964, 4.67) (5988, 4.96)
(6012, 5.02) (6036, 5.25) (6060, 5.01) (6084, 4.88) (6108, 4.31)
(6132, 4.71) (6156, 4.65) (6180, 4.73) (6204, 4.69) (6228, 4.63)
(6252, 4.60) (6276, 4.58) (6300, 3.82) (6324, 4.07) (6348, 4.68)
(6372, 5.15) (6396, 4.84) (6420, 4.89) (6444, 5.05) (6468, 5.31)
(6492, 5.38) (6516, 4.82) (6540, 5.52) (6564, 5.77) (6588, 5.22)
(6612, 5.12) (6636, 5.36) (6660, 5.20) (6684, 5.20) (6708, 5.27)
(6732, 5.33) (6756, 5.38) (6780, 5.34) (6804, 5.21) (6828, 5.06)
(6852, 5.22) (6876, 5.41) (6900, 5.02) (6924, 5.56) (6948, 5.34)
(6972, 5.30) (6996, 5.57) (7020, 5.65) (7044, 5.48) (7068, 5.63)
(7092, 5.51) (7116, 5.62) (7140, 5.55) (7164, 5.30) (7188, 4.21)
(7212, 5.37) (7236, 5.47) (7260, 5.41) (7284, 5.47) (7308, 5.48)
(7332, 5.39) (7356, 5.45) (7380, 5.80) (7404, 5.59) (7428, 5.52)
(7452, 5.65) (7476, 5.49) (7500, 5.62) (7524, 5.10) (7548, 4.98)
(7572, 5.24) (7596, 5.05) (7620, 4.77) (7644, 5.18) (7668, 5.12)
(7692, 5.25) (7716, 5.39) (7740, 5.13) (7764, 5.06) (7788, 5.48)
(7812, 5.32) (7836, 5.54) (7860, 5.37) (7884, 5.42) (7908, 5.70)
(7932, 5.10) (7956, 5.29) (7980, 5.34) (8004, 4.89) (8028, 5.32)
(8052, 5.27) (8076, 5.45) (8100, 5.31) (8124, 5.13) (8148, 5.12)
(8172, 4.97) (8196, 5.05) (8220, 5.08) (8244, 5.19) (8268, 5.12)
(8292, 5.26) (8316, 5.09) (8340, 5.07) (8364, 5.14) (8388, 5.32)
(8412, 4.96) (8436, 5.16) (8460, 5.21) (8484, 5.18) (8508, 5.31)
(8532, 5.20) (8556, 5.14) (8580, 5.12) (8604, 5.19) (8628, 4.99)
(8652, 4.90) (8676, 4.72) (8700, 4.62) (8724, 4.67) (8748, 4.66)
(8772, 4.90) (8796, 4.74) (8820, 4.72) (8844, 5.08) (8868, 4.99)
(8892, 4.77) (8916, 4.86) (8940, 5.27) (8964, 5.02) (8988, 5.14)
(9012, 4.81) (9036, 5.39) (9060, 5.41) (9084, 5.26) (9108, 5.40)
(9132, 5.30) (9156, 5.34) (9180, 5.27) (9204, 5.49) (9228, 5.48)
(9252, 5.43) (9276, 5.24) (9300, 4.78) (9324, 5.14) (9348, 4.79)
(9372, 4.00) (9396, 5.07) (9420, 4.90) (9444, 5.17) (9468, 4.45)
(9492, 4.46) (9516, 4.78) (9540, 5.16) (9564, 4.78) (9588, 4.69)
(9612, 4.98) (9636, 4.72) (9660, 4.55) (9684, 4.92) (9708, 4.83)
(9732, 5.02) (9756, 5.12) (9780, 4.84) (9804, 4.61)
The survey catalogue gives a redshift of 0.220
